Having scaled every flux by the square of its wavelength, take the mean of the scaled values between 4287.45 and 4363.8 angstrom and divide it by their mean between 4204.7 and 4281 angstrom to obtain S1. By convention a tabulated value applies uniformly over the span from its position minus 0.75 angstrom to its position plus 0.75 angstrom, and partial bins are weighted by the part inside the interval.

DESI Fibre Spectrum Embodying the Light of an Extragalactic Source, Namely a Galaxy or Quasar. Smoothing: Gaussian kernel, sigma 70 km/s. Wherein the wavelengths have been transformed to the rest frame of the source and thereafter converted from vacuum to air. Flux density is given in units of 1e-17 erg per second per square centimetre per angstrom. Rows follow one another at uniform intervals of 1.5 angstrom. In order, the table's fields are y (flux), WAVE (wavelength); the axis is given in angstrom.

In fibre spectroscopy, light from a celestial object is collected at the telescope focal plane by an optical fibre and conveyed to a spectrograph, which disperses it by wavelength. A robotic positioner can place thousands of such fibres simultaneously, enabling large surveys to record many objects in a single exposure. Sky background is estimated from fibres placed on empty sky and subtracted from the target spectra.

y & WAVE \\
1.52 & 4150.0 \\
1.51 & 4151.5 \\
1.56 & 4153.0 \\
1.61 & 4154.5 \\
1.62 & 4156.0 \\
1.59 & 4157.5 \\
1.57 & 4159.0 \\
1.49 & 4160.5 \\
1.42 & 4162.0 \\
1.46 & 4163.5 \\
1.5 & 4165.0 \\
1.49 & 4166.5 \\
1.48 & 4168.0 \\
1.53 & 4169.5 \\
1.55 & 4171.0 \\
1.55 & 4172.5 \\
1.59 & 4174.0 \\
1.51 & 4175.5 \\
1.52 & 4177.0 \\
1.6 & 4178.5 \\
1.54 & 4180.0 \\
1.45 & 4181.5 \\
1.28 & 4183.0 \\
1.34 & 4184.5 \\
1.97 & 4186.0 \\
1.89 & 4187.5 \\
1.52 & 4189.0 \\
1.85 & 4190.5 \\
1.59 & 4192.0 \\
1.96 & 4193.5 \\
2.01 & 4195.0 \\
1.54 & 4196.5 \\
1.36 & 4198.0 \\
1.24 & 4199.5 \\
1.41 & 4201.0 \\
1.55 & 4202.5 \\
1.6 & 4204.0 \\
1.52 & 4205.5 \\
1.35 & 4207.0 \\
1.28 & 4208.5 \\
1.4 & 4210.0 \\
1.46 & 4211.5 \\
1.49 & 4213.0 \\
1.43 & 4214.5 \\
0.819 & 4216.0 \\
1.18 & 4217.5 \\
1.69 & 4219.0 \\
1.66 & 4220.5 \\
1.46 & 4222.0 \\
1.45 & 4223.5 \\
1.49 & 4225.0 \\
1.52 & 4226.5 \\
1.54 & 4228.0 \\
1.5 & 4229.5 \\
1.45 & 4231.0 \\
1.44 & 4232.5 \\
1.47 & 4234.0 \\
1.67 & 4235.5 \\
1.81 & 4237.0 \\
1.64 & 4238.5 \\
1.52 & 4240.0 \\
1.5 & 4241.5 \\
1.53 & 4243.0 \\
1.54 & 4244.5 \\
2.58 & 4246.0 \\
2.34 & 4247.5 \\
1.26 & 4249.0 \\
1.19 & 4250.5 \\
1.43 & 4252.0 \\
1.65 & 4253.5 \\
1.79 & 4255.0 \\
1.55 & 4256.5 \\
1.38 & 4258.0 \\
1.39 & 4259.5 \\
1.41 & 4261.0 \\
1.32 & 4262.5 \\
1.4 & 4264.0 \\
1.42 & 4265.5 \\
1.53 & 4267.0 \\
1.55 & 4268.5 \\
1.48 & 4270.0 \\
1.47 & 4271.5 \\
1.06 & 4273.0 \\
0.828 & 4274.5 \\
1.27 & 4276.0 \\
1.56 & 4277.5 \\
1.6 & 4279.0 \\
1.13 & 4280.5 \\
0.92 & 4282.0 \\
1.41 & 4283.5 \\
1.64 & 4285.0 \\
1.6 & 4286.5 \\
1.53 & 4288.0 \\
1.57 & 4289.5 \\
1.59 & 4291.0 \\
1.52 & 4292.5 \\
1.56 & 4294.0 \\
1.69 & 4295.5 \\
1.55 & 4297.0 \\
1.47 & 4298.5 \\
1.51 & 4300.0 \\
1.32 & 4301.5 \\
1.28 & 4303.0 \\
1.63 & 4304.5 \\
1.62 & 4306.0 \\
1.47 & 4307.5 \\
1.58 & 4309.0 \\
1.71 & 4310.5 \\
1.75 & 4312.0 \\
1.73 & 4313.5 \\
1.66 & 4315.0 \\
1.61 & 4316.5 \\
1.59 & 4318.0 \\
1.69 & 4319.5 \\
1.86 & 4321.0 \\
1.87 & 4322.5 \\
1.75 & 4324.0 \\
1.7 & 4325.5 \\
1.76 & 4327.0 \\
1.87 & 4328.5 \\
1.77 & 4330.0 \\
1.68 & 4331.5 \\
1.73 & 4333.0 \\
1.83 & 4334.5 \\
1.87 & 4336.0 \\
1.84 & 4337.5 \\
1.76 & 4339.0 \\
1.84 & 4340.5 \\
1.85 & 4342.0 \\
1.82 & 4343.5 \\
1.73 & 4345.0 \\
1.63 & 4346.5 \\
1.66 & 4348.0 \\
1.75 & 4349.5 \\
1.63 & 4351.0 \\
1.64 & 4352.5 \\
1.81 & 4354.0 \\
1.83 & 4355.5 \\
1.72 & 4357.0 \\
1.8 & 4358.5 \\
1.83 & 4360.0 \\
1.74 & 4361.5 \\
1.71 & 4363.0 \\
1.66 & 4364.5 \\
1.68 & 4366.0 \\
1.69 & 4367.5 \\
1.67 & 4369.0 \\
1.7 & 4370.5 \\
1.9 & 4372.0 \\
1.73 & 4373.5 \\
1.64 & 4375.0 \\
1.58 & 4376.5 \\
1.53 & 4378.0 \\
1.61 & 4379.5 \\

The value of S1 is 1.18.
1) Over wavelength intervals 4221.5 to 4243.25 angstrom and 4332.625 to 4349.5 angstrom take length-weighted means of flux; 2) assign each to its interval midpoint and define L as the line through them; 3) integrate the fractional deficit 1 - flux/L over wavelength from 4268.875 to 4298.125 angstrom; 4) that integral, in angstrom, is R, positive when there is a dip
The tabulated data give 4.0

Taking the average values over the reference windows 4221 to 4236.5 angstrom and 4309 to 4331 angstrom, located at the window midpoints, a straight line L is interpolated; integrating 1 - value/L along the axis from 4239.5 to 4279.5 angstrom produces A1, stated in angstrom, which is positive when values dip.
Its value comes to 2.0 angstrom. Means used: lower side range 1.51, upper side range 1.73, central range 1.5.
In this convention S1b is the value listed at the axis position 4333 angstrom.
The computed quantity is 1.73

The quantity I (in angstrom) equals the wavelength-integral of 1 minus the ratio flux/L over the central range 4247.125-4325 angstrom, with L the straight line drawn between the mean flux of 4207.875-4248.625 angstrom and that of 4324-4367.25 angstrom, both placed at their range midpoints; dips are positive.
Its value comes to 6.7 angstrom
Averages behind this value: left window 1.55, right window 1.75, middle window 1.51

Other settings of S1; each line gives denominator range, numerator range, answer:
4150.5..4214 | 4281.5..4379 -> 1.16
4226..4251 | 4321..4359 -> 1.14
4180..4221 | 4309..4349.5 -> 1.23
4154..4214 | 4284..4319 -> 1.08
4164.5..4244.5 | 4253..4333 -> 1.05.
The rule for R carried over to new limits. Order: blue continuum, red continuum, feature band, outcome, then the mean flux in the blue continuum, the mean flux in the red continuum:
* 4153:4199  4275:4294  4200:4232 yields 1.8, 1.58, 1.44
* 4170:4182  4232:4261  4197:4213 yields 1.5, 1.54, 1.61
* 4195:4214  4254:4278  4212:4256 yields -3.8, 1.46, 1.4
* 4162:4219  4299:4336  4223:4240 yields 0.2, 1.51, 1.67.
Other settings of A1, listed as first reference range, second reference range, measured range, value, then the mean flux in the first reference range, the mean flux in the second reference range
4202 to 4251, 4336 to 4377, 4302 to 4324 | 0.3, 1.53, 1.74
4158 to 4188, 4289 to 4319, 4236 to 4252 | -1.3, 1.53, 1.57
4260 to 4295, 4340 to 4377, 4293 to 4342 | -3.3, 1.41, 1.73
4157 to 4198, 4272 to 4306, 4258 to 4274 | 0.7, 1.58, 1.42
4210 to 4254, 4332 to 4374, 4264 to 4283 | 3.4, 1.54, 1.75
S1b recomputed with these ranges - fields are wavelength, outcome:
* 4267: 1.53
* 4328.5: 1.87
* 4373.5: 1.73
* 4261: 1.41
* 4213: 1.49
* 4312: 1.75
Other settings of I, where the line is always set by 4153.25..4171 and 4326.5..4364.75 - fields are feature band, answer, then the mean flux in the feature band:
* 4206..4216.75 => 1.8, 1.32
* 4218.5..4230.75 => 0.6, 1.53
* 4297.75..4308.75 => 1.5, 1.48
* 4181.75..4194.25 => -0.9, 1.67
